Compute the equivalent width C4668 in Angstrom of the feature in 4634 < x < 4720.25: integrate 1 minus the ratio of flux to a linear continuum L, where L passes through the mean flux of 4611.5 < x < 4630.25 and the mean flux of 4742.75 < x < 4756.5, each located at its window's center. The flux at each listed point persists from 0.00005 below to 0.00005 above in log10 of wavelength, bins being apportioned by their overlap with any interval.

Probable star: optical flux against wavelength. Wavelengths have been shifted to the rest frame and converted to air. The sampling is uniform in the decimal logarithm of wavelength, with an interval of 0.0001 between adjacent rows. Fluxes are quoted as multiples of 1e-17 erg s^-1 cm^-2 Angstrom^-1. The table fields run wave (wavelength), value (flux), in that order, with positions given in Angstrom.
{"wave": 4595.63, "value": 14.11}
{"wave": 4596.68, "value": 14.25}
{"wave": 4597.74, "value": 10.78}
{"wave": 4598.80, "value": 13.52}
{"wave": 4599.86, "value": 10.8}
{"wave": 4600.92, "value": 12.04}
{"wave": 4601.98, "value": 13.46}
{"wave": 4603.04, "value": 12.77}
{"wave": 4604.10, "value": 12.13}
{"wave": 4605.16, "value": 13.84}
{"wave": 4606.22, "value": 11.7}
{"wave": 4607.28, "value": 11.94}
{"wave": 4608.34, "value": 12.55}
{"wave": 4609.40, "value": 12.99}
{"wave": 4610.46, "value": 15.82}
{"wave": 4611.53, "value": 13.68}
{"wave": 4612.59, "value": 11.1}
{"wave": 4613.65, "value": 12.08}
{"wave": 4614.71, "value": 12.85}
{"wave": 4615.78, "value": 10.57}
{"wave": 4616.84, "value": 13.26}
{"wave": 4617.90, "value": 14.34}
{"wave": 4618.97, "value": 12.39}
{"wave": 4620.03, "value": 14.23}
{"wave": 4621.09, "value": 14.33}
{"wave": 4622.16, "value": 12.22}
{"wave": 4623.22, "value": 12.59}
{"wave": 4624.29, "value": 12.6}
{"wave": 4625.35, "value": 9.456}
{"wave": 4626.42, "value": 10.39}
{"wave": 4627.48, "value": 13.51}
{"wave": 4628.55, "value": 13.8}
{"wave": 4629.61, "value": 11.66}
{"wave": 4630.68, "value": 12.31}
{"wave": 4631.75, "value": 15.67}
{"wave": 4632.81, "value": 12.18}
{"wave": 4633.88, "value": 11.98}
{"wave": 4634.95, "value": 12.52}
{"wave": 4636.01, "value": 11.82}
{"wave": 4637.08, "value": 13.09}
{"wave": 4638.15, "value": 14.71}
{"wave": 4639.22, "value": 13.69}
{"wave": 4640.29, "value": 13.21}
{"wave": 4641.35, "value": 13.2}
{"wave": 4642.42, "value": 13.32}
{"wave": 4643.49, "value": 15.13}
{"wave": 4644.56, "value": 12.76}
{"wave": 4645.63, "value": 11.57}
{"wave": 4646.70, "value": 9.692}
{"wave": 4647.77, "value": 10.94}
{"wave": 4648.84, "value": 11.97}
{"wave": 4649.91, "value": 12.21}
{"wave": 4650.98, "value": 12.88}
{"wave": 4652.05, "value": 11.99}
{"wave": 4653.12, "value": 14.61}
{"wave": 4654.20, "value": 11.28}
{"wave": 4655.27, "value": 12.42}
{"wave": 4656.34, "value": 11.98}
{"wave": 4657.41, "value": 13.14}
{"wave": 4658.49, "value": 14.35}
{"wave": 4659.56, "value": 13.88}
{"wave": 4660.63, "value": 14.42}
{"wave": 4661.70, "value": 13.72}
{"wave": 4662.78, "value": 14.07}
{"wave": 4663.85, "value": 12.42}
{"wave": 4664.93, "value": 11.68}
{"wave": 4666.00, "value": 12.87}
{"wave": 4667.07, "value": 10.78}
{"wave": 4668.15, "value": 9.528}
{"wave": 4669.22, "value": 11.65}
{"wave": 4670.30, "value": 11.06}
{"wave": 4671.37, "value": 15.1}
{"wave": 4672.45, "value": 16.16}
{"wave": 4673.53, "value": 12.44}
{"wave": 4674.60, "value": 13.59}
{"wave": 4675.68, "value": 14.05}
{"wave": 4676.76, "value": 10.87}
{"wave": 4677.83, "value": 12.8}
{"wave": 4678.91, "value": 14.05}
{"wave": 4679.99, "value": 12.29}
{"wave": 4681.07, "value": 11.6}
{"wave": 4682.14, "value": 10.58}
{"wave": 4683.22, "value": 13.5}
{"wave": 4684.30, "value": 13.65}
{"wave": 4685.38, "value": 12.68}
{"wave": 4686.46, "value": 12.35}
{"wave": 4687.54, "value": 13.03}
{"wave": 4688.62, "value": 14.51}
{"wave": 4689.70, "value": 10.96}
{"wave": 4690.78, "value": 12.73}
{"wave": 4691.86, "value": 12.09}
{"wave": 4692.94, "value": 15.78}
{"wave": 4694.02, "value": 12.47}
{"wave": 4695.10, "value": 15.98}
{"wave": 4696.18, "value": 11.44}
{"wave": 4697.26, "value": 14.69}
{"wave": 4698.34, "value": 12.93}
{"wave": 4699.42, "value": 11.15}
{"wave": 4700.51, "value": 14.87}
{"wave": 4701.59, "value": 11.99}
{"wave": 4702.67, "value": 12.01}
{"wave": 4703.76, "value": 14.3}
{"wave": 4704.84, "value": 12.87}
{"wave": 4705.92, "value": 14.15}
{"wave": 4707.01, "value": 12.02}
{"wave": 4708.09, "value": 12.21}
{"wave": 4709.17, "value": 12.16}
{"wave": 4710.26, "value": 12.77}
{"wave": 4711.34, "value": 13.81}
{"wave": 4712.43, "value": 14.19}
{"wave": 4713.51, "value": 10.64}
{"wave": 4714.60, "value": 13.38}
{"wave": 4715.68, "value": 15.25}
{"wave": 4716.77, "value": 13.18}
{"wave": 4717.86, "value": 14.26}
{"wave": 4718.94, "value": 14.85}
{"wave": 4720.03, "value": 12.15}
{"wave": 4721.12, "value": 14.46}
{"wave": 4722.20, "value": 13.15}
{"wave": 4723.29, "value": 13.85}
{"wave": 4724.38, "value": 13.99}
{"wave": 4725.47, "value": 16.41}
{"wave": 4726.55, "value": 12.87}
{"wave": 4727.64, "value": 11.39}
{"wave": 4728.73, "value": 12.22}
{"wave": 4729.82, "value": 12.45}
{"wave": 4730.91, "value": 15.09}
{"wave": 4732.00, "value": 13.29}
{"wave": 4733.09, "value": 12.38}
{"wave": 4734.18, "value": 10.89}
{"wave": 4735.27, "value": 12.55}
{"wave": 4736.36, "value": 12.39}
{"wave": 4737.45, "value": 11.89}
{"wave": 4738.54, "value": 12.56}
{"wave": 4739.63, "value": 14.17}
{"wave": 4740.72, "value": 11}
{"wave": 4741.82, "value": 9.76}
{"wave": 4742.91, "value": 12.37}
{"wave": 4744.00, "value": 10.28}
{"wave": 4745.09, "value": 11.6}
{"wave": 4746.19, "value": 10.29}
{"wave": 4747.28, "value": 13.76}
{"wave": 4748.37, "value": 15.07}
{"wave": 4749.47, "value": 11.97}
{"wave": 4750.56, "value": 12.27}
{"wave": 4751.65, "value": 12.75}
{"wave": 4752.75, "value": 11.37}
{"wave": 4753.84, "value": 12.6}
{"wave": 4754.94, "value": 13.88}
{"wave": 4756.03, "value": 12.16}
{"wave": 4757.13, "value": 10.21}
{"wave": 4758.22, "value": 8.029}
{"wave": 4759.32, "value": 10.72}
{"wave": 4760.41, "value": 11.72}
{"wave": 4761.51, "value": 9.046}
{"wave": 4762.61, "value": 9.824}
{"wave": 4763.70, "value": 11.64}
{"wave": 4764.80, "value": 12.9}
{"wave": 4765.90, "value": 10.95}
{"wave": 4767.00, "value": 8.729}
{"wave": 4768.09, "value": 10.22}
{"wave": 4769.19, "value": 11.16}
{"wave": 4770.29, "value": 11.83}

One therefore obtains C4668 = -3.47 Angstrom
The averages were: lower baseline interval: 12.5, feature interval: 12.9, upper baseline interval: 12.3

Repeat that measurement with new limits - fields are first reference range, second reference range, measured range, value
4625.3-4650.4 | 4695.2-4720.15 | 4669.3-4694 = -0.01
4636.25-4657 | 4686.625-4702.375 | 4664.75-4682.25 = 0.62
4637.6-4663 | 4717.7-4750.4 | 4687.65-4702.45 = -0.37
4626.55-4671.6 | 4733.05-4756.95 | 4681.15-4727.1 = -3.17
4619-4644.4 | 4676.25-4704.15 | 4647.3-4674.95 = 0.38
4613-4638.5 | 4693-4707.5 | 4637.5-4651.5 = 0.10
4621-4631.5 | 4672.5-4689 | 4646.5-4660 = 0.12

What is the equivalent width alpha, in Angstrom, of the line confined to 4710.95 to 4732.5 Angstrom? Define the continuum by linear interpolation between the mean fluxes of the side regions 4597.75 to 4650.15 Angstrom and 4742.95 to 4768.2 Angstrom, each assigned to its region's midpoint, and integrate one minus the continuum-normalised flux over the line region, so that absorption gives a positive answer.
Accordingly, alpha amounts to -3.3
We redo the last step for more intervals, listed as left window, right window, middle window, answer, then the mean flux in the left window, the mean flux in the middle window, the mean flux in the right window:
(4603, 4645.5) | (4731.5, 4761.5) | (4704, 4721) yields -1.55 Angstrom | 12.8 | 13.2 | 11.9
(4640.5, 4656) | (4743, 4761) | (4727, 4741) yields -0.71 Angstrom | 12.4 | 12.5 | 11.8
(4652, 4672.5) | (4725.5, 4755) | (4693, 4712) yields -0.82 Angstrom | 12.8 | 13.1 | 12.4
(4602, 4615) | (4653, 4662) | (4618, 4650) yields 0.90 Angstrom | 12.8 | 12.7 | 13.2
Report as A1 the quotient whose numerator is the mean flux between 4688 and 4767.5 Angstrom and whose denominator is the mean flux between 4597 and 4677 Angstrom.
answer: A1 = 1.0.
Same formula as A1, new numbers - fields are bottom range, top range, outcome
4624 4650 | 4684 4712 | 1.04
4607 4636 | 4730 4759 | 0.95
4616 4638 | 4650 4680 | 1.01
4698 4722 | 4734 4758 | 0.91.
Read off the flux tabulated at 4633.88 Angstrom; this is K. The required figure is 11.98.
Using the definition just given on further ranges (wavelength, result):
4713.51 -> 10.64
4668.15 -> 9.528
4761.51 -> 9.046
